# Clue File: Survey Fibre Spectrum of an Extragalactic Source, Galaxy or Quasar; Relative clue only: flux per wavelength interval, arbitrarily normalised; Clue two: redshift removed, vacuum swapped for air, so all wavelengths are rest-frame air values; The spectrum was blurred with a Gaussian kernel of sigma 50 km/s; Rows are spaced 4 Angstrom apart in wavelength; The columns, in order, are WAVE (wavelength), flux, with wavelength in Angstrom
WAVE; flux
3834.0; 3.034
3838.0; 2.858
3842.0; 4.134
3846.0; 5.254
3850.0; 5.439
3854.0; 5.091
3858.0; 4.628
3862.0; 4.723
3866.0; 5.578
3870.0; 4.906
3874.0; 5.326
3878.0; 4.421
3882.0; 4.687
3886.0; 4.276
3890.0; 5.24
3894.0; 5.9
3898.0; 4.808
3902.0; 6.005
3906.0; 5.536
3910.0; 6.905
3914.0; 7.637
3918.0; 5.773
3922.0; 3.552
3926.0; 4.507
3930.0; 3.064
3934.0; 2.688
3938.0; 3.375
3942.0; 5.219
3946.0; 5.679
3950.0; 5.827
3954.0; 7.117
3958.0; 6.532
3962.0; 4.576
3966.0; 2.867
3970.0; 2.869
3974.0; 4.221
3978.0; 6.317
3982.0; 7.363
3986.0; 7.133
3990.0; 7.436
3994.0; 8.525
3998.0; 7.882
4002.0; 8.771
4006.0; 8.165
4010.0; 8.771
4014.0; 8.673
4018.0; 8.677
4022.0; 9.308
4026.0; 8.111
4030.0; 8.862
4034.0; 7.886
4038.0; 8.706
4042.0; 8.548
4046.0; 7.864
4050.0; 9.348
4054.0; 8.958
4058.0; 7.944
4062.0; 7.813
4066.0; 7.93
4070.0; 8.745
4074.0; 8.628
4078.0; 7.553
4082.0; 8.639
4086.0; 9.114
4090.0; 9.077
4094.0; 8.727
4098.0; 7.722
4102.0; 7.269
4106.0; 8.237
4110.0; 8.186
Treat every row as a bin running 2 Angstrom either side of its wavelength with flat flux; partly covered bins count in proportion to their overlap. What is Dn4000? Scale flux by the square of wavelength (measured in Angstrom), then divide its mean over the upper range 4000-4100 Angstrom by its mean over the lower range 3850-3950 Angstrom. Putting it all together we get 1.83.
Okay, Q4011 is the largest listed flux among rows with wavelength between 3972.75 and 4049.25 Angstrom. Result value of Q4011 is 9.308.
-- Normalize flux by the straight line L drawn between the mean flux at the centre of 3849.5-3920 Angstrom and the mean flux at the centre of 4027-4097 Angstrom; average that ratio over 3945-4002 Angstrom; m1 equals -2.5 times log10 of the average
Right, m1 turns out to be 0.14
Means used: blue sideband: 5.38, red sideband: 8.47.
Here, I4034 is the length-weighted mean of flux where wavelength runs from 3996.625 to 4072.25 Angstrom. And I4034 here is 8.48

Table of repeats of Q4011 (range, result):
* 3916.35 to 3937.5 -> 5.773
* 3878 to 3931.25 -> 7.637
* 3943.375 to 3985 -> 7.363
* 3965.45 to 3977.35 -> 4.221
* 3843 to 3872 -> 5.578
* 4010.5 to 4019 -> 8.677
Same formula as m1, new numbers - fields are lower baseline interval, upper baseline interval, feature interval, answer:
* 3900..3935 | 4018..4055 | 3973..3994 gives 0.05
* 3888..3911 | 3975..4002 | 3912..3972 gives 0.34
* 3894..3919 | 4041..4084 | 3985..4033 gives -0.11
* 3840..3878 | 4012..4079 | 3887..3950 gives 0.19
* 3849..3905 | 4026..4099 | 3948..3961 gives 0.02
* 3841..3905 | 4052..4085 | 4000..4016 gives -0.18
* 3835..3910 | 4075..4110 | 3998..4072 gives -0.15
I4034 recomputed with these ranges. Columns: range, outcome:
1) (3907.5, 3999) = 5.5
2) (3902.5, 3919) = 6.46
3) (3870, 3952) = 5.02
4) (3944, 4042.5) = 7.13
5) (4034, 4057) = 8.58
